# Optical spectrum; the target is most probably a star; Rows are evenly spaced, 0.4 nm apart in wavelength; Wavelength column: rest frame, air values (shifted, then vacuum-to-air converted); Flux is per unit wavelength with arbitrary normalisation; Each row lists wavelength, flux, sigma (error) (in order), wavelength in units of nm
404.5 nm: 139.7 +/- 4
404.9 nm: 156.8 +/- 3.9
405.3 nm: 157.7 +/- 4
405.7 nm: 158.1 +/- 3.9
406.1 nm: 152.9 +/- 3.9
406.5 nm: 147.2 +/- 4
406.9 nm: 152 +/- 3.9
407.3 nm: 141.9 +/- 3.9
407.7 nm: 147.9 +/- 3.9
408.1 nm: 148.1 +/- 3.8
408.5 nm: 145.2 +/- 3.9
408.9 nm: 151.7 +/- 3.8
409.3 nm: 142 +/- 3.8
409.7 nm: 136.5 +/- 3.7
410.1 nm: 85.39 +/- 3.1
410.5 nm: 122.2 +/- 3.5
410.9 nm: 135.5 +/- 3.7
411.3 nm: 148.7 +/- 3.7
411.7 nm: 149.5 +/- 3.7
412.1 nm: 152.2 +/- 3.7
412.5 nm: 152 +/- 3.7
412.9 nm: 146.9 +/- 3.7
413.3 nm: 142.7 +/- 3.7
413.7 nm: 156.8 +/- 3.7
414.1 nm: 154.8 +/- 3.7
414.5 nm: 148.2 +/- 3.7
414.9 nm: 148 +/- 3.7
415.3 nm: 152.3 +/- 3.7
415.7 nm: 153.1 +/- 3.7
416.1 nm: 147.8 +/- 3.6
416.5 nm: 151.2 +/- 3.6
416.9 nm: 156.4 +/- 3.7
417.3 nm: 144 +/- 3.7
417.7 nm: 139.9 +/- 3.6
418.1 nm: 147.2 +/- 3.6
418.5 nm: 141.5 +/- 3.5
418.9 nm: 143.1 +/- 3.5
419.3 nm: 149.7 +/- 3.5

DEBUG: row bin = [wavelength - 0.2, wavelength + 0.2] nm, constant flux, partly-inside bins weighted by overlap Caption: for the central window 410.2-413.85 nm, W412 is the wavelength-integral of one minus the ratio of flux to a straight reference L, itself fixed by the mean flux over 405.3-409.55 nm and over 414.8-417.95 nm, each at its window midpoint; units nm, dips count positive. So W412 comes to 0.14 nm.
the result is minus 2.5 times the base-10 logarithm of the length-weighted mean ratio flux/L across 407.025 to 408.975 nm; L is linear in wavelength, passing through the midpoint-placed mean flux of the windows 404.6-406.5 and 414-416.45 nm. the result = 0.048 mag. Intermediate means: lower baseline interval 155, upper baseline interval 151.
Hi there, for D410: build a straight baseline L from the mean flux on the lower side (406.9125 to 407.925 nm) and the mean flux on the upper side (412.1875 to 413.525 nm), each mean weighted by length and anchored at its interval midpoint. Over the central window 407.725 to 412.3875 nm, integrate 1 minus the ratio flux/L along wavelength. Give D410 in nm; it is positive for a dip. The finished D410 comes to 0.27 nm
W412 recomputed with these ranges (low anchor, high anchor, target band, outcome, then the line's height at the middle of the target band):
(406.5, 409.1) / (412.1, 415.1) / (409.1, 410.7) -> 0.29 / 149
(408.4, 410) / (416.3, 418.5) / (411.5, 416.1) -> -0.20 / 144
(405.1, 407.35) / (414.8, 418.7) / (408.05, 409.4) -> 0.04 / 151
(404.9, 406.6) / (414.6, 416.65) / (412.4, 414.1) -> 0.01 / 151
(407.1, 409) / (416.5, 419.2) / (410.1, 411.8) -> 0.17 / 146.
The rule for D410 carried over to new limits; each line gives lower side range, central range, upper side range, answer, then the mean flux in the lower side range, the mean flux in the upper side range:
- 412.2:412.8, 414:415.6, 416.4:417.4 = 0.005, 151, 151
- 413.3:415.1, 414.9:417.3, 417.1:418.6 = -0.069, 151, 143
